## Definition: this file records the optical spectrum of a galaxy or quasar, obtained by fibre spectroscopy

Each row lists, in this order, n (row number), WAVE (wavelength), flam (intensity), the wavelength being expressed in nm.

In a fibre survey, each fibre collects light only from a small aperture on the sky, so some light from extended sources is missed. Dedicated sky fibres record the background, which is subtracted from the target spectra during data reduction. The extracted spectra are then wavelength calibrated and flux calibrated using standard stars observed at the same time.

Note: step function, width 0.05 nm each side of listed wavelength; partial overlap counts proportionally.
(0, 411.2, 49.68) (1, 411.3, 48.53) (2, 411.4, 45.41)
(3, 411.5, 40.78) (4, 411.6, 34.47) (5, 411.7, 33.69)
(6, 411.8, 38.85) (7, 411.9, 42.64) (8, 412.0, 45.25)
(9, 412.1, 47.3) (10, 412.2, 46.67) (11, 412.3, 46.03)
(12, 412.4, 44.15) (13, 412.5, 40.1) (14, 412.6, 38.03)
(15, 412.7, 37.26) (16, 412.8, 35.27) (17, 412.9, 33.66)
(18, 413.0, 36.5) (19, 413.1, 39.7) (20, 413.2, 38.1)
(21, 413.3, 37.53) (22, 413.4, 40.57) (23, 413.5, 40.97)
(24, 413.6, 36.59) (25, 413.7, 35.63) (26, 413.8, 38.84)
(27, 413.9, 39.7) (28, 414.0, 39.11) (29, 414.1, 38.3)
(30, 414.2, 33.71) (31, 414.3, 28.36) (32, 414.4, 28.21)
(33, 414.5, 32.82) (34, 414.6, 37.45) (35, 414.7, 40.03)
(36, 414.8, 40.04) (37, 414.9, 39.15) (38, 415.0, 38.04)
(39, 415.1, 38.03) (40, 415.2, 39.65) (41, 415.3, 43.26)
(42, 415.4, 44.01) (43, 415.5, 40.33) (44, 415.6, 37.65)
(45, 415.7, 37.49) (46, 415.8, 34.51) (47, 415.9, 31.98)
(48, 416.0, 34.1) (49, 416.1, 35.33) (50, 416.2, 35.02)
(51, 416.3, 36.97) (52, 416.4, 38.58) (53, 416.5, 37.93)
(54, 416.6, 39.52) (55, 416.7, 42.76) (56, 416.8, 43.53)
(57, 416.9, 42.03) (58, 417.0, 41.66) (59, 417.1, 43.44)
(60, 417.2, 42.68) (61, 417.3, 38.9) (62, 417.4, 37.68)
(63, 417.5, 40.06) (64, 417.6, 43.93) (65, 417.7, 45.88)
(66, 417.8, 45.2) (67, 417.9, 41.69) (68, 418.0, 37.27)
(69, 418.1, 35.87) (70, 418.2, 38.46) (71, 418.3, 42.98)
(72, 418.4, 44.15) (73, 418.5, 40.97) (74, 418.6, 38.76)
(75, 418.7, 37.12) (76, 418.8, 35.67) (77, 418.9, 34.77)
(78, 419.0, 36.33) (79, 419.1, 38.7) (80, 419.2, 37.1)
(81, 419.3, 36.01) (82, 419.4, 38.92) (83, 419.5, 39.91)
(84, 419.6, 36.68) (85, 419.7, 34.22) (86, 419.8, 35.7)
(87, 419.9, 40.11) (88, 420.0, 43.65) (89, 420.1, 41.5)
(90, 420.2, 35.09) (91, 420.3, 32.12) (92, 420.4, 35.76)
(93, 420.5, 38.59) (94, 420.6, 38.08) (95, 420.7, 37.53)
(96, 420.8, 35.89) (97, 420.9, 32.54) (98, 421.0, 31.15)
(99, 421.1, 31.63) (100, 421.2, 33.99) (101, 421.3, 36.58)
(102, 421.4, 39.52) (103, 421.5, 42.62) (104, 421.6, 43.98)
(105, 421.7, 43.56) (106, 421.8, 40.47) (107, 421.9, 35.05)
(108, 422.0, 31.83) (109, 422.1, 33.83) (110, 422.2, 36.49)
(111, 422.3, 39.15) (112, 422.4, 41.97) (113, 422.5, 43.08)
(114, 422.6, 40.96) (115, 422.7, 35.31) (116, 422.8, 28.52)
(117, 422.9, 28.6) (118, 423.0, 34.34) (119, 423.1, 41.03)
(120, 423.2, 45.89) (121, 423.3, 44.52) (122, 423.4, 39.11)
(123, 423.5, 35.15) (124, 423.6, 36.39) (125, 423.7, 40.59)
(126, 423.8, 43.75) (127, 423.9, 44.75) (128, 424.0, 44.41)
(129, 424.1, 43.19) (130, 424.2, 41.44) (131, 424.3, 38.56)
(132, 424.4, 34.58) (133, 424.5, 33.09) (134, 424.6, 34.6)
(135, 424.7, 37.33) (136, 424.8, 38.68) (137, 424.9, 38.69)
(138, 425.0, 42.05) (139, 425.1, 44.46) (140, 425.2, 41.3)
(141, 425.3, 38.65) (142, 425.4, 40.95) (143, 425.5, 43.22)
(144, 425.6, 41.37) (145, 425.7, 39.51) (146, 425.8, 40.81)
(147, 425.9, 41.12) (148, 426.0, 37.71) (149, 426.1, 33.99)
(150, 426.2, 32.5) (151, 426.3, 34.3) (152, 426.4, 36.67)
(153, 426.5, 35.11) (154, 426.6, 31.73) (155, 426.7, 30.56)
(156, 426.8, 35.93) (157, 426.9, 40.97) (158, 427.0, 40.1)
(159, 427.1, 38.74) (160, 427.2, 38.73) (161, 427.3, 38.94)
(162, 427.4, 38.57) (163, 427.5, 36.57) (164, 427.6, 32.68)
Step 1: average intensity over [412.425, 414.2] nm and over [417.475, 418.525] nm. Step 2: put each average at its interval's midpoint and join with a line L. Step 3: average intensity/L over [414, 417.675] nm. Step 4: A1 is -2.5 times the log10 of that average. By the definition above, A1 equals 0.04 mag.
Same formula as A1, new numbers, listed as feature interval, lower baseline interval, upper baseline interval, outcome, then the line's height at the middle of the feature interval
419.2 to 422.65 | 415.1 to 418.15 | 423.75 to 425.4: 0.06 mag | 39.8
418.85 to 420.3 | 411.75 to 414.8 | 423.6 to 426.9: 0.03 mag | 38.6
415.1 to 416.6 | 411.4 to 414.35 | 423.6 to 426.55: 0.04 mag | 39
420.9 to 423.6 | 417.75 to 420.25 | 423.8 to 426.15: 0.05 mag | 39.3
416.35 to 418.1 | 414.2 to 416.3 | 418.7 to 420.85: -0.12 mag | 36.9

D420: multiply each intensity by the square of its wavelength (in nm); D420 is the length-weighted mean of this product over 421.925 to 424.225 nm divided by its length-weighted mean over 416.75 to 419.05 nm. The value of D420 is 0.99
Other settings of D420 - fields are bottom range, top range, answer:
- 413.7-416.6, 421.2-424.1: 1.09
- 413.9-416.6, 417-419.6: 1.09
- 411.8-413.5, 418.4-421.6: 0.95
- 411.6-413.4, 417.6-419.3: 1.02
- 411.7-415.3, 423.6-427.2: 1.06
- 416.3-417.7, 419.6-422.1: 0.92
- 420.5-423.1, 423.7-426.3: 1.09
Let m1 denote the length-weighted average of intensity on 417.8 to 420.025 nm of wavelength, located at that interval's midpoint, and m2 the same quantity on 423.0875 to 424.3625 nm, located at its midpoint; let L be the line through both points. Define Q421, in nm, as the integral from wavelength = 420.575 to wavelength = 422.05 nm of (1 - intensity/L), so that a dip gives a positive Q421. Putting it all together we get 0.11 nm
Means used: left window 38.5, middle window 36.9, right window 41.4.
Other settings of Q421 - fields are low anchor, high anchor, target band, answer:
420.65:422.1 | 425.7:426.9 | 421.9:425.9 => -0.297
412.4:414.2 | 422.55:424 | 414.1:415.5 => 0.031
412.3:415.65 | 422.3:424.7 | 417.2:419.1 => -0.071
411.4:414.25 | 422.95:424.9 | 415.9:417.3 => 0.007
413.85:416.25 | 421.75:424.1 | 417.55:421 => -0.049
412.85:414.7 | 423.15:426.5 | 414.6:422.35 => -0.146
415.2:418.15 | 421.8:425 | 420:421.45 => 0.107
